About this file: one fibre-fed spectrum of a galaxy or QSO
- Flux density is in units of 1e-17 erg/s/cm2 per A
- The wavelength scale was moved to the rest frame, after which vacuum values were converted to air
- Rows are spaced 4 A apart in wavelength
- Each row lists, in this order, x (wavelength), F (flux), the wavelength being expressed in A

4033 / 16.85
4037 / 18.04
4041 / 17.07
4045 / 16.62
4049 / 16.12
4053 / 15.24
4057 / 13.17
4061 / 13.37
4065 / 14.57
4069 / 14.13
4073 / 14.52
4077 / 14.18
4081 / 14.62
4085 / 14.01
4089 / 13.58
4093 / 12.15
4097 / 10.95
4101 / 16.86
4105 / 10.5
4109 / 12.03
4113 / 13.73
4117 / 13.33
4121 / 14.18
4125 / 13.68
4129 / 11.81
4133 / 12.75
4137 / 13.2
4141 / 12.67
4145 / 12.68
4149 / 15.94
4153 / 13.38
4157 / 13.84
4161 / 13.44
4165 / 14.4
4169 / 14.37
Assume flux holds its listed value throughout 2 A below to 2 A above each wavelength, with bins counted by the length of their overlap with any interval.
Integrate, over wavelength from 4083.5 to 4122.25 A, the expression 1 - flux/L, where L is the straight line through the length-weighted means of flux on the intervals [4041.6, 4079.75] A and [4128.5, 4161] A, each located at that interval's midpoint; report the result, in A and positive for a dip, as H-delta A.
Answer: 2.6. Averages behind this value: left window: 14.7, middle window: 13.1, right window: 13.4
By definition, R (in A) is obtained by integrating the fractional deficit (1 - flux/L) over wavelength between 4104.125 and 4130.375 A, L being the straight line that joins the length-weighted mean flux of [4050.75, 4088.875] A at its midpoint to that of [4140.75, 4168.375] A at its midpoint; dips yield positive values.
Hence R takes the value 2.1 A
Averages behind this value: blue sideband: 14.2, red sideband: 13.9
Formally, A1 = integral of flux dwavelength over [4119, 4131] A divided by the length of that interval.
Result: 13.2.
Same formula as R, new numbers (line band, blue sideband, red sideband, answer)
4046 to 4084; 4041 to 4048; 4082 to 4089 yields 2.0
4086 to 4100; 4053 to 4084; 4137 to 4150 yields 1.3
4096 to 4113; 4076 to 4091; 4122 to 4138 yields 0.9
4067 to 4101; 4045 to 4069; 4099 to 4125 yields 0.8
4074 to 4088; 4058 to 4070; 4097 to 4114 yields -0.7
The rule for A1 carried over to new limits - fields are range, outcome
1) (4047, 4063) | 14.5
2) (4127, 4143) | 12.6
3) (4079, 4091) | 14.1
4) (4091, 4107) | 12.6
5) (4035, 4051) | 17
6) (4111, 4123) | 13.7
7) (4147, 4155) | 14.7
